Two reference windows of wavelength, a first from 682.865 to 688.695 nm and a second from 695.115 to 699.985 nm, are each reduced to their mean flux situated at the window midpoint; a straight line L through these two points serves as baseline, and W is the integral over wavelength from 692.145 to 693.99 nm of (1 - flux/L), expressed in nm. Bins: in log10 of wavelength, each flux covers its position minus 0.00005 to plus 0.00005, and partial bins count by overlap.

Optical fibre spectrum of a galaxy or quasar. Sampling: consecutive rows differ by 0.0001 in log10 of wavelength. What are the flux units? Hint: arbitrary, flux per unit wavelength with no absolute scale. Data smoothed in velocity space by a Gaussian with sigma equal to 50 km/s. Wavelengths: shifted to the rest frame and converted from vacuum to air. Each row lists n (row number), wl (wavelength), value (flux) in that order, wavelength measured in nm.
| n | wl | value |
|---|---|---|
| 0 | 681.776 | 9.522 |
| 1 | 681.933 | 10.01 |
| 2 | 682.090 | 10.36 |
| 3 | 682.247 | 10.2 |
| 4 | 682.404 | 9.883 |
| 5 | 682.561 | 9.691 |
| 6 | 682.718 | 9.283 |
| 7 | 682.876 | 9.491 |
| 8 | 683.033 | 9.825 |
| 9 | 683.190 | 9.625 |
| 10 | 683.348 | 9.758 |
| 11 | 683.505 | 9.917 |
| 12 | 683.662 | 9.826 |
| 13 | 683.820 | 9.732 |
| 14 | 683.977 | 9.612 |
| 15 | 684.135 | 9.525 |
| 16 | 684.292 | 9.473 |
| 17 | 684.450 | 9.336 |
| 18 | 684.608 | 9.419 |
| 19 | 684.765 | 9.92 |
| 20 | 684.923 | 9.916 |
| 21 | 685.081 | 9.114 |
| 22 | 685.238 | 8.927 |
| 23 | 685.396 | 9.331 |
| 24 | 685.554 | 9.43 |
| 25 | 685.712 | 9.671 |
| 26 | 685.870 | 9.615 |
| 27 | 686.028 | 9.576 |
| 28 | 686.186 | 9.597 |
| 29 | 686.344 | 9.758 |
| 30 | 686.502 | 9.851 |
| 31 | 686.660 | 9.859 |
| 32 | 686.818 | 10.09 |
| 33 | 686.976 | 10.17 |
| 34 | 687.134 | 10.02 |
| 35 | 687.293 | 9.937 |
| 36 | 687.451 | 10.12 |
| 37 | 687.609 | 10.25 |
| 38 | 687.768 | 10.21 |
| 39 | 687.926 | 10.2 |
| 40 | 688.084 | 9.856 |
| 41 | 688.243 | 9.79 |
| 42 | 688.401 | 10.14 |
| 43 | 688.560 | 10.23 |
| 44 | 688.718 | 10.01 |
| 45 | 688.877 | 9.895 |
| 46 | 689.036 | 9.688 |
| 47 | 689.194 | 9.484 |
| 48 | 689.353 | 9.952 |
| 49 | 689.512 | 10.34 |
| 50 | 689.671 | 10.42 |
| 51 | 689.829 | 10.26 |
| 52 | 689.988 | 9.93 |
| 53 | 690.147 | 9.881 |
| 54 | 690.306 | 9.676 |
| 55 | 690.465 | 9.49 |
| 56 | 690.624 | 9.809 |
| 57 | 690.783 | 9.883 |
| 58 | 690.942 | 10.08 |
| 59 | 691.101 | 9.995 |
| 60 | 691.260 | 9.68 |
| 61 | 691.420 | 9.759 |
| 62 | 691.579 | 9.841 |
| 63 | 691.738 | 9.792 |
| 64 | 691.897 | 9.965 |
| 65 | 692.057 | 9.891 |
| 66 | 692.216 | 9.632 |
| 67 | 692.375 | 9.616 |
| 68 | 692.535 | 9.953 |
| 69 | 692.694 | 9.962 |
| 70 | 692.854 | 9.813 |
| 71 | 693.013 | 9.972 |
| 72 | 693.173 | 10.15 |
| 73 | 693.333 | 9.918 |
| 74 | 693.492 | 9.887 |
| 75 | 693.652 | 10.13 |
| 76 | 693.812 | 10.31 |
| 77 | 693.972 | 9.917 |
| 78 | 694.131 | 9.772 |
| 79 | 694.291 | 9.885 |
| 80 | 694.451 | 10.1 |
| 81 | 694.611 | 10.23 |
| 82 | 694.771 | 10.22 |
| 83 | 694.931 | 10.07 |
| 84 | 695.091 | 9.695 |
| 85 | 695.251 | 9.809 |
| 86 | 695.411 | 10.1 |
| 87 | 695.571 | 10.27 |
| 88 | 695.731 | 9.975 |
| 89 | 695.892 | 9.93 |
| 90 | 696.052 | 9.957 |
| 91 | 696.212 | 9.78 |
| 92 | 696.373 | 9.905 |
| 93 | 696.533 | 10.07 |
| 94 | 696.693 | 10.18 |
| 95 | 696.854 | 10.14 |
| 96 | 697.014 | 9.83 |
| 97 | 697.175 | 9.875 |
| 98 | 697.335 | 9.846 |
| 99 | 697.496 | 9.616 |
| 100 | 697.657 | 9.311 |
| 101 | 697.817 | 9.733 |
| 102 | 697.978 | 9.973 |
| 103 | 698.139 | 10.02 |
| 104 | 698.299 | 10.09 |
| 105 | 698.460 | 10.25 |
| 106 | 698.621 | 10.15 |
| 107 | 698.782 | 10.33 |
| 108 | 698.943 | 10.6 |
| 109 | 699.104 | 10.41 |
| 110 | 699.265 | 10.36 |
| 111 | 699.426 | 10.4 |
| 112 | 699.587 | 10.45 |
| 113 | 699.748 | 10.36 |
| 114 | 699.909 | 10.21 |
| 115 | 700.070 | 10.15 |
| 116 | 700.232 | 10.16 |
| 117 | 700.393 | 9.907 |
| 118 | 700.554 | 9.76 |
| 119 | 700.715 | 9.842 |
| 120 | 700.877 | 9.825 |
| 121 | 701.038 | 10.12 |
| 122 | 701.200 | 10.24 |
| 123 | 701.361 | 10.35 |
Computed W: 0.00 nm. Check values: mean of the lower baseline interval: 9.77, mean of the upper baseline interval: 10.1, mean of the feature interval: 9.94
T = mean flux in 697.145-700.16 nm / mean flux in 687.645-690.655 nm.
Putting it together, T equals 1.0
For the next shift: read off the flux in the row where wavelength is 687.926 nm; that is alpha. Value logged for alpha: 10.2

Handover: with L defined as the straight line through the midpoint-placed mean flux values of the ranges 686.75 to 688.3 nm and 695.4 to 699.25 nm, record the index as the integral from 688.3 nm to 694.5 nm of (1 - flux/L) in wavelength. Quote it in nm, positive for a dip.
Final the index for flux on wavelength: 0.076 nm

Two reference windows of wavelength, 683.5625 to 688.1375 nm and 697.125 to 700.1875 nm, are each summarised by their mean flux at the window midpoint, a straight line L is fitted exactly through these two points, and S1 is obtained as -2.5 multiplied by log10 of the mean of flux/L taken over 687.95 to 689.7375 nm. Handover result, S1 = -0.02 mag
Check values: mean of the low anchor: 9.74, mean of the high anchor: 10.1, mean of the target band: 9.98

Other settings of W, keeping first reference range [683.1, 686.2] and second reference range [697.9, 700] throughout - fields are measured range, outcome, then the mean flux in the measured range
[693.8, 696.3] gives 0.023 nm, 9.99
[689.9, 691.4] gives 0.006 nm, 9.82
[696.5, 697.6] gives 0.029 nm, 9.91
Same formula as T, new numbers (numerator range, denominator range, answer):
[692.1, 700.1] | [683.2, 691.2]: 1.02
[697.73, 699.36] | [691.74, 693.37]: 1.03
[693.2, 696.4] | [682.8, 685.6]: 1.04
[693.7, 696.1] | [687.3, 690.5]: 1.00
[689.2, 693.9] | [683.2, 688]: 1.02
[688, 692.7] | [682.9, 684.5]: 1.02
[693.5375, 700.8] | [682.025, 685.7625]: 1.04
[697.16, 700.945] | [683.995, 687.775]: 1.04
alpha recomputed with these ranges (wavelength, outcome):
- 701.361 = 10.35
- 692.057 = 9.891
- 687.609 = 10.25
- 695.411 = 10.1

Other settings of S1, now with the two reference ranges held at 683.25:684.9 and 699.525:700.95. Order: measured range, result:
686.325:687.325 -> -0.03 mag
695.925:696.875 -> 0.00 mag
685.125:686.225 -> 0.03 mag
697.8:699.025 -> -0.01 mag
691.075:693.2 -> 0.00 mag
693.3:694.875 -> -0.01 mag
